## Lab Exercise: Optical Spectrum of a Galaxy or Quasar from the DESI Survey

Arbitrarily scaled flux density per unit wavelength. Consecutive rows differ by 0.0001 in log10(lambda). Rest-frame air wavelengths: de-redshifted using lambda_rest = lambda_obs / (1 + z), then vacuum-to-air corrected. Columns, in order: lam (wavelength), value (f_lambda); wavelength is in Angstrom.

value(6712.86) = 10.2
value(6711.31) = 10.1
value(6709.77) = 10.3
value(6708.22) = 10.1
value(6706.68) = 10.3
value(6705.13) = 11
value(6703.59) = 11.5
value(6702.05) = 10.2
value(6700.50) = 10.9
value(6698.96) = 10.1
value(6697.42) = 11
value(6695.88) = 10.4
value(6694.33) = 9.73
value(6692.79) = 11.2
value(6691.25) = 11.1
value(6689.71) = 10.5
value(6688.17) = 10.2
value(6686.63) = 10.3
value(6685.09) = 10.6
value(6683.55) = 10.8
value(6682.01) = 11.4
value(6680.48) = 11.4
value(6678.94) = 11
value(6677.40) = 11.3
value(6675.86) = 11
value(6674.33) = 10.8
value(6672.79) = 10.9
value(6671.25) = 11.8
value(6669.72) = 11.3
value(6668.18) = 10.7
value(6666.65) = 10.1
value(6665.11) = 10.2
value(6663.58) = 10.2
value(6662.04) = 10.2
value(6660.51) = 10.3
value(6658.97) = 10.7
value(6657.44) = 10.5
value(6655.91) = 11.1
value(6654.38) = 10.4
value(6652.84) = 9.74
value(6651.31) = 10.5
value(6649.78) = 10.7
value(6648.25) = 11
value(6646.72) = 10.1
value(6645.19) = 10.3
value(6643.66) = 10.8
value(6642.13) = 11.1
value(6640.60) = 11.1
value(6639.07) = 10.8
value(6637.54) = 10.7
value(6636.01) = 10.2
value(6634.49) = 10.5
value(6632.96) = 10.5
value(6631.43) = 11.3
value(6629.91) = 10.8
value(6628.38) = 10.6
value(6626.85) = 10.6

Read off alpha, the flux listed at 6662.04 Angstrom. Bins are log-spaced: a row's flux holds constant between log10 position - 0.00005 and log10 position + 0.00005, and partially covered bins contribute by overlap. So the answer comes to 10.2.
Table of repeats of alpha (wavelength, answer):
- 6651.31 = 10.5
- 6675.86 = 11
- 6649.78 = 10.7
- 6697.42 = 11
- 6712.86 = 10.2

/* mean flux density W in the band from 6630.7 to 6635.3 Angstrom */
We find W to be 10.8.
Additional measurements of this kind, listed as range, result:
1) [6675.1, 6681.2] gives 11.2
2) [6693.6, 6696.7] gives 10.1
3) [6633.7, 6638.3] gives 10.5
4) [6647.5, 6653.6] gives 10.5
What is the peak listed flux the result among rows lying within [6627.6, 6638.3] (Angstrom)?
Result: 11.3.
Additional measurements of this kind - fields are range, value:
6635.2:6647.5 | 11.1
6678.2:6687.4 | 11.4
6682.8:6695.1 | 11.2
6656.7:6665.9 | 10.7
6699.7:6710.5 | 11.5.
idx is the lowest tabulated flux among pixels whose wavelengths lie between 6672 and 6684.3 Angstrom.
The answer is 10.8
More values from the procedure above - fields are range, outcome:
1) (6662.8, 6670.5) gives 10.1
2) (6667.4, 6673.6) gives 10.7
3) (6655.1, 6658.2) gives 10.5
